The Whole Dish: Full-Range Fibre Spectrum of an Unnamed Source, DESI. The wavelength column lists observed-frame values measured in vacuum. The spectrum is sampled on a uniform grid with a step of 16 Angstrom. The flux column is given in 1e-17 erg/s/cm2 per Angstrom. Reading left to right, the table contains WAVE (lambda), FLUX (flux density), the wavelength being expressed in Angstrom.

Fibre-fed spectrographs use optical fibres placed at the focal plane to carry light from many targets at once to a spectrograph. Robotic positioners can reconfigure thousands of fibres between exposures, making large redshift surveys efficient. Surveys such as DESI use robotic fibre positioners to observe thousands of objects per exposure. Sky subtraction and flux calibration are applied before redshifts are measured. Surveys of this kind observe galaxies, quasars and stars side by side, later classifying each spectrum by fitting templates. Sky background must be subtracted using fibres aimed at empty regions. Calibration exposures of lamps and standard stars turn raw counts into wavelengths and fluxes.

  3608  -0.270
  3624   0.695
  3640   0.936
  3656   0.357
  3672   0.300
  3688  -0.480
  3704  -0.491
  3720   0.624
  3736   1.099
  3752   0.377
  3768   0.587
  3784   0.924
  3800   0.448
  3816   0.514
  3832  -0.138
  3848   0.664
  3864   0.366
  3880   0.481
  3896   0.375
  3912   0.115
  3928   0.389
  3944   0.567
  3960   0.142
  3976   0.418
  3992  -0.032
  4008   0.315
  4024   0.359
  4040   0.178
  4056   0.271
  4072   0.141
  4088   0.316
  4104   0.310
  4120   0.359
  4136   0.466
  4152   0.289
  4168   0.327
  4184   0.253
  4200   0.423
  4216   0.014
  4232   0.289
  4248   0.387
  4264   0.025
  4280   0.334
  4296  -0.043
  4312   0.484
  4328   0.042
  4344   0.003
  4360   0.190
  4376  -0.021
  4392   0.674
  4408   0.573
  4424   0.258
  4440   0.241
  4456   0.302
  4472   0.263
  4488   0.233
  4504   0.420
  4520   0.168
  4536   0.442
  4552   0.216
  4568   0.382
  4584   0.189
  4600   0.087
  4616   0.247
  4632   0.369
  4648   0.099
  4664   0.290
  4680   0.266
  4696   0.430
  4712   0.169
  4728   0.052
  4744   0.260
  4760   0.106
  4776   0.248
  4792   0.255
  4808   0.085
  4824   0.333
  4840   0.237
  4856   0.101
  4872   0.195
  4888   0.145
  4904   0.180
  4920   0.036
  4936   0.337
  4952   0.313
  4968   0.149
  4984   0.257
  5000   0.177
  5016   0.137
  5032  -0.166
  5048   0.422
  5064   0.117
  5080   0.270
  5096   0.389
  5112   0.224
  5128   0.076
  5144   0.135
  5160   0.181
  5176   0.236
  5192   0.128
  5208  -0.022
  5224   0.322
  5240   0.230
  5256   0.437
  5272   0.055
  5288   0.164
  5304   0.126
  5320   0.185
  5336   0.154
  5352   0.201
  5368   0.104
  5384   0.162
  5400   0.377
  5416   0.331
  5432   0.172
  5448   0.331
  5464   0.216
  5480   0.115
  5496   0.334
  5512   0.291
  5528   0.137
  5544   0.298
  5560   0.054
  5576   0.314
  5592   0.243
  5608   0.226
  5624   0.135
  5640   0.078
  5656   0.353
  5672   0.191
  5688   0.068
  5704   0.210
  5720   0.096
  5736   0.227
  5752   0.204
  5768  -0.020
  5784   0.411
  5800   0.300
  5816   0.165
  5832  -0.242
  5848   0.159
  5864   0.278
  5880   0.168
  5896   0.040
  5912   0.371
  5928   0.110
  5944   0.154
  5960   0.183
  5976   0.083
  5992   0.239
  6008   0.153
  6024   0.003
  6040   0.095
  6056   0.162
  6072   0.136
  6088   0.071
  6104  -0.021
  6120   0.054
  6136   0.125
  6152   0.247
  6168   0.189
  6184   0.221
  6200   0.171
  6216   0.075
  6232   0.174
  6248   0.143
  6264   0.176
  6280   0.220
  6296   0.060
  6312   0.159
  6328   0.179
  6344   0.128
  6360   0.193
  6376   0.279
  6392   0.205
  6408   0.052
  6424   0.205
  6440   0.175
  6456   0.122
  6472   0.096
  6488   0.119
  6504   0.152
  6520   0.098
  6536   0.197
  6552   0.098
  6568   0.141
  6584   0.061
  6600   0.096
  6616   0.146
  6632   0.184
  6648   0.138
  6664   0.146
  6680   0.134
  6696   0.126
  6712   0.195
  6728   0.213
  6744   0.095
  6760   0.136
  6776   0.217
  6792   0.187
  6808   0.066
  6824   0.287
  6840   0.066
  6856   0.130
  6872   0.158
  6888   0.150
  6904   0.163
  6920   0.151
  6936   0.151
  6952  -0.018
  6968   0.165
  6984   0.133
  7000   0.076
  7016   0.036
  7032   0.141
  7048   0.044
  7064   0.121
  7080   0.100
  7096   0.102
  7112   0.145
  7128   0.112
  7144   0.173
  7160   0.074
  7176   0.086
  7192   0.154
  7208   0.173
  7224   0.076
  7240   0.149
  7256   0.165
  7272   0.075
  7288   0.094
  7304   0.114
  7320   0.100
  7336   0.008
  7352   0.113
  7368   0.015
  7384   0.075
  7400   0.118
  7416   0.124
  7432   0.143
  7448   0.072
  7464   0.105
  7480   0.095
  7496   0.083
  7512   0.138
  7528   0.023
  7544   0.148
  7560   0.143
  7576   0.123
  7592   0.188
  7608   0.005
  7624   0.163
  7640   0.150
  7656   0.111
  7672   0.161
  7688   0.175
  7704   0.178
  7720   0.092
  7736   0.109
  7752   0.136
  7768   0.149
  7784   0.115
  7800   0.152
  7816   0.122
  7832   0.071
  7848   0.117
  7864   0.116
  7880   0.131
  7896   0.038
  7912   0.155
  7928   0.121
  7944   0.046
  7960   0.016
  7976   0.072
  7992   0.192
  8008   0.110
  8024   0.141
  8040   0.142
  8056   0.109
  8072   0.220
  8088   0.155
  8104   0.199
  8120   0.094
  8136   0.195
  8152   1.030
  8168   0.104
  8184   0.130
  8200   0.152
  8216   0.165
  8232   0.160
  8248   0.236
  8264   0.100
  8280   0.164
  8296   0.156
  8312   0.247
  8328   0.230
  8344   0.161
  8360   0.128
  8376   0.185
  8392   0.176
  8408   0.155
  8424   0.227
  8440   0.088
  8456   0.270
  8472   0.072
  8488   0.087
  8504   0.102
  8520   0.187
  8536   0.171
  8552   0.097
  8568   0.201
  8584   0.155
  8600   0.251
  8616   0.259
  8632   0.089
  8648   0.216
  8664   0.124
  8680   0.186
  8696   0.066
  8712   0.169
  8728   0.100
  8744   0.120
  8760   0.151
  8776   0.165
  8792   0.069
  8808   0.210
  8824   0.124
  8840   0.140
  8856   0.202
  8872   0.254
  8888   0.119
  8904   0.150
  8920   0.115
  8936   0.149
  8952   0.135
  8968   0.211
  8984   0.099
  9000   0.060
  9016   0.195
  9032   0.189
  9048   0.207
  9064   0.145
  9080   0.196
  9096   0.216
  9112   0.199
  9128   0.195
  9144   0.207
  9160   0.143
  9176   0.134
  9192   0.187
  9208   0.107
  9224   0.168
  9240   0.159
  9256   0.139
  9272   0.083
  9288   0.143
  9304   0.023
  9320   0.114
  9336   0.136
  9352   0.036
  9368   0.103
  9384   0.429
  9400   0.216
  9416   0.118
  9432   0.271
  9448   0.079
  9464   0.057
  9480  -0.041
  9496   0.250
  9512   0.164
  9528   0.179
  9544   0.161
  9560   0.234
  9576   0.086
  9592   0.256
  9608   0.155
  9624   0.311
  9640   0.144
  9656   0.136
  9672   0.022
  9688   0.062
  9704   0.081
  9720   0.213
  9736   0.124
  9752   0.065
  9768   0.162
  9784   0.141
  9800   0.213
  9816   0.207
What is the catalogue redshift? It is 1.186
